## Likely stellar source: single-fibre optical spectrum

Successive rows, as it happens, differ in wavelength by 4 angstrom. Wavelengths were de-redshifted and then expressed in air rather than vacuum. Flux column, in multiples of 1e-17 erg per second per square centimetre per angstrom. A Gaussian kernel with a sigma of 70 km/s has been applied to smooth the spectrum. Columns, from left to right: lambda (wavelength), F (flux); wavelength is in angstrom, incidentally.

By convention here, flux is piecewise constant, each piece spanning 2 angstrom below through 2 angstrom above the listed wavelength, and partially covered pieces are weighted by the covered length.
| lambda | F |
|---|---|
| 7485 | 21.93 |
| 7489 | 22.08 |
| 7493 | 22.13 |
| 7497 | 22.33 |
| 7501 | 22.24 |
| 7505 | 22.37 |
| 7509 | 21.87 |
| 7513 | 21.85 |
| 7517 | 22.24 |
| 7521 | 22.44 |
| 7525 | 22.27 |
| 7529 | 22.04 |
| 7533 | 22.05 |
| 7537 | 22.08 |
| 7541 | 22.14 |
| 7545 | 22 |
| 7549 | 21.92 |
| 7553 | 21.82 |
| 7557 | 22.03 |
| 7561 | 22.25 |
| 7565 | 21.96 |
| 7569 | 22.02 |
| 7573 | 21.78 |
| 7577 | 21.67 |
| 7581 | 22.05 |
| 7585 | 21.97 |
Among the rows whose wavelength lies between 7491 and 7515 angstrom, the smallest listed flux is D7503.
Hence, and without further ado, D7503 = 21.85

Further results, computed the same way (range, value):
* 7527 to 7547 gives 22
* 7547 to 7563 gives 21.82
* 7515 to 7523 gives 22.24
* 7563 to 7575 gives 21.78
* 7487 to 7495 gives 22.08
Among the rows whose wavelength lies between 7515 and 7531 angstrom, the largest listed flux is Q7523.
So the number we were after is 22.44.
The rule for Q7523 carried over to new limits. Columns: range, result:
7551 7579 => 22.25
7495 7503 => 22.33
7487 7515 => 22.37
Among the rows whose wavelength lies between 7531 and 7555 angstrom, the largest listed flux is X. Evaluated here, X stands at 22.14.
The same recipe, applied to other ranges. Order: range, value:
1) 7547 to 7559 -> 22.03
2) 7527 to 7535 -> 22.05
